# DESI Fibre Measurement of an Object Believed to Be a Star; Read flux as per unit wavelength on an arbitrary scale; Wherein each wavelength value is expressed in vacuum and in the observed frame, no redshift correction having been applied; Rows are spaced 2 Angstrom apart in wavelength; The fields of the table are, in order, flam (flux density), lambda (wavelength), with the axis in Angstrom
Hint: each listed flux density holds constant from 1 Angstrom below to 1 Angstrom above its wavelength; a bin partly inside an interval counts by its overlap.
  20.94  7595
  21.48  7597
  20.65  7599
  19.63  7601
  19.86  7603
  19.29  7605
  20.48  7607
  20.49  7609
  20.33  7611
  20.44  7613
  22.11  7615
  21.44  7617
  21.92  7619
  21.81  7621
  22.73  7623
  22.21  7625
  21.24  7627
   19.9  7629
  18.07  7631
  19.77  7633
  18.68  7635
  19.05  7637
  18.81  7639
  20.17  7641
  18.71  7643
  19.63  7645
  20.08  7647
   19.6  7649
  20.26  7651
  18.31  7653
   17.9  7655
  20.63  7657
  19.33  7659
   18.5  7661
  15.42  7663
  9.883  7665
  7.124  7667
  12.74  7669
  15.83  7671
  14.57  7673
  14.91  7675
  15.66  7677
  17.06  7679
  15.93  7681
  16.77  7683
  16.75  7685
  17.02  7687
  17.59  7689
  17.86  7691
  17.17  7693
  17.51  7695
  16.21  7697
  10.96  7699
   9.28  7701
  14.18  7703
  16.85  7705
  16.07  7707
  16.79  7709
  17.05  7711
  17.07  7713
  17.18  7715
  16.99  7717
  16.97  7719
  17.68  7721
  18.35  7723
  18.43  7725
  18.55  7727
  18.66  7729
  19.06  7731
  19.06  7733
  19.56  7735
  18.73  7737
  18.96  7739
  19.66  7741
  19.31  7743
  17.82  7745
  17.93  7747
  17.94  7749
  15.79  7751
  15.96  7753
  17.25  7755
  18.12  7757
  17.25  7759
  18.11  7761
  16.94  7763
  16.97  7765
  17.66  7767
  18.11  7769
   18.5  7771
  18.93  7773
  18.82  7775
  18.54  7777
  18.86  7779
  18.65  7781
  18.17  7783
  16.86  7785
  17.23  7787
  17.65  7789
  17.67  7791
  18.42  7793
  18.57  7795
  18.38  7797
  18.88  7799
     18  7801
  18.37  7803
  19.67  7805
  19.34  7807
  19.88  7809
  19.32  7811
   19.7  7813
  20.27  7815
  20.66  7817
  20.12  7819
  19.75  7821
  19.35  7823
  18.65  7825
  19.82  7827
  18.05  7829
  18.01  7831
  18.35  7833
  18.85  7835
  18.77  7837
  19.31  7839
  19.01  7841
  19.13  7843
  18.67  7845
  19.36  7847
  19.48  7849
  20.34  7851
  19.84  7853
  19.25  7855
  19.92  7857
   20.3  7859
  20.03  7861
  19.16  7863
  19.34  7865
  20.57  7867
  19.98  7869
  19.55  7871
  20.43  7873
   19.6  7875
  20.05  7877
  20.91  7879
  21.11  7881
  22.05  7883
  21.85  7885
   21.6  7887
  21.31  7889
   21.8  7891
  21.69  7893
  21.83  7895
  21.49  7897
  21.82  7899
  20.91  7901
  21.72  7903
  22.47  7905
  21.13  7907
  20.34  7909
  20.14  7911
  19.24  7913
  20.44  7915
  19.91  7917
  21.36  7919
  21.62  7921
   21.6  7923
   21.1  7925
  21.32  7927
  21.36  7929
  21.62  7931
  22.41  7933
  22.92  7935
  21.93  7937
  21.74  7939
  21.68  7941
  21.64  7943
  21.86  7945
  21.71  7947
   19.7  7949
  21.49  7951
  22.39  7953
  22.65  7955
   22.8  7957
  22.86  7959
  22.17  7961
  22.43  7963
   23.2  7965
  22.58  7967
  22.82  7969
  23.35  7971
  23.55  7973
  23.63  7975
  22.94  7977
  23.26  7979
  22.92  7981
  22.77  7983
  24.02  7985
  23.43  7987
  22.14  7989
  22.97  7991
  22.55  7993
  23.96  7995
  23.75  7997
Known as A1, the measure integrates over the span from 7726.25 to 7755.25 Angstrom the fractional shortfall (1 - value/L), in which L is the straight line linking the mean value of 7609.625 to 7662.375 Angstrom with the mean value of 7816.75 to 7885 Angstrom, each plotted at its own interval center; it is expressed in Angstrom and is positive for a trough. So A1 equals 2.3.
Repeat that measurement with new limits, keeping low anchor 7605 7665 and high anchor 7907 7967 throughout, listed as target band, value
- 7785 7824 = 3.4 Angstrom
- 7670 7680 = 2.2 Angstrom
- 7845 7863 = 1.2 Angstrom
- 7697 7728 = 6.2 Angstrom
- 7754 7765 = 1.6 Angstrom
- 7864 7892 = 0.7 Angstrom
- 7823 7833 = 1.1 Angstrom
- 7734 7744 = 0.6 Angstrom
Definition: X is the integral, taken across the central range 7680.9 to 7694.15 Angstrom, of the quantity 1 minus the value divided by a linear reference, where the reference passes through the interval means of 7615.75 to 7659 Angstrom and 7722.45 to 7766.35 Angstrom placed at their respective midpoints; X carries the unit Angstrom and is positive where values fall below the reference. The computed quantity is 1.4 Angstrom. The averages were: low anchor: 20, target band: 17.1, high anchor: 18.1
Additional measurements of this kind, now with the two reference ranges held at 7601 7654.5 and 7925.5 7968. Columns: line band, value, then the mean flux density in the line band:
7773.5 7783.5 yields 1.1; 18.6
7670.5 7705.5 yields 8.3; 15.7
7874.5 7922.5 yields 1.4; 21.1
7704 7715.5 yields 2.1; 16.8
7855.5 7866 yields 0.9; 19.7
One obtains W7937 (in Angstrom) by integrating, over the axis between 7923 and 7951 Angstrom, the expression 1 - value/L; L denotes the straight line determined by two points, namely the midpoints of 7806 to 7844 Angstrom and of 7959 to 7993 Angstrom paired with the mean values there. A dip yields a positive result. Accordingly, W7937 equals 0.54 Angstrom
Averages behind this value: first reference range 19.3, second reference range 23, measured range 21.6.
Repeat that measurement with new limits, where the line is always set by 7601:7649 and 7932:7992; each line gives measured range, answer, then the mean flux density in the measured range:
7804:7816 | 1.0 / 19.7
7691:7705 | 4.1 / 14.7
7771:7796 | 3.7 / 18.2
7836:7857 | 2.3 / 19.3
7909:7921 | 1.0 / 20.3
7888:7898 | 0.2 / 21.6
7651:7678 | 6.5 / 15.6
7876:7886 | 0.4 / 21.2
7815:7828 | 1.1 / 19.8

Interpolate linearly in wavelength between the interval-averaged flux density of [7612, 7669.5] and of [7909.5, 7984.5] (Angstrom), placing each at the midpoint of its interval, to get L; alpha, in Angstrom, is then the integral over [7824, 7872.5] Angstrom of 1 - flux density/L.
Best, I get 3.8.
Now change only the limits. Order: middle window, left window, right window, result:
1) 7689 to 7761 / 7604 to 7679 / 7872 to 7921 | 8.07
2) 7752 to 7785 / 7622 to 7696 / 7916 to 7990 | 2.51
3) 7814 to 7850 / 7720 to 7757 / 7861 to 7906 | 1.41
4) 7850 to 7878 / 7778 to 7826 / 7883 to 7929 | 0.54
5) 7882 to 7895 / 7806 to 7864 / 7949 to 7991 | -0.61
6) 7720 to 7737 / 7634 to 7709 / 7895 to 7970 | -0.95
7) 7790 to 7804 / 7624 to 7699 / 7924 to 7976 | 0.94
